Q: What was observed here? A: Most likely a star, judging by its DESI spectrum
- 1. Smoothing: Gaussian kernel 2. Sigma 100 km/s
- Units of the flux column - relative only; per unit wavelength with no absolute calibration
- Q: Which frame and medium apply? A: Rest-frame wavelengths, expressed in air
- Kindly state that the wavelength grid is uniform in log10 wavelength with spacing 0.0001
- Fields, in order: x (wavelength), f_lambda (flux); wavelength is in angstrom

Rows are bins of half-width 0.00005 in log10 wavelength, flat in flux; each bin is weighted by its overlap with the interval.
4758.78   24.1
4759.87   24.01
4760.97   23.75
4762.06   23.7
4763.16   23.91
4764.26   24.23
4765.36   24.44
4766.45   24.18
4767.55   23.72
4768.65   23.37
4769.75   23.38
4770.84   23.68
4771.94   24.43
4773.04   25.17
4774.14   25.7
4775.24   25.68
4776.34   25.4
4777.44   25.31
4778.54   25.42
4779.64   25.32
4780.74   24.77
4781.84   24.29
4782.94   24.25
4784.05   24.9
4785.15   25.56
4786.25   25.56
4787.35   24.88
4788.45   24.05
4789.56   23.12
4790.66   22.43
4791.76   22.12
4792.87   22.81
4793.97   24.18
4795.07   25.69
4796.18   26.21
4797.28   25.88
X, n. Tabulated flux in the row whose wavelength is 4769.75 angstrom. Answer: 23.38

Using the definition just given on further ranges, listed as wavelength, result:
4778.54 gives 25.42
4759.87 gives 24.01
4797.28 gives 25.88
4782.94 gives 24.25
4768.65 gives 23.37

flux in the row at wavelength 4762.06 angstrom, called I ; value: 23.7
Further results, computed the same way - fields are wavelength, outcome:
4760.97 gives 23.75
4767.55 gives 23.72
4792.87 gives 22.81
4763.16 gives 23.91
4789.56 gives 23.12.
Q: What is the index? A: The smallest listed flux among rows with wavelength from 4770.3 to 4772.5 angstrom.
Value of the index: 23.68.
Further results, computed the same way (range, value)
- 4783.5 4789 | 24.05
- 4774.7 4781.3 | 24.77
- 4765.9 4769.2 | 23.37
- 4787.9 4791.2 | 22.43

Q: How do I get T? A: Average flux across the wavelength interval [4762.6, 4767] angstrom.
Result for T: 24.2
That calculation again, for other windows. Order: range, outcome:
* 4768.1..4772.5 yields 23.7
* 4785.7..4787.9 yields 25.3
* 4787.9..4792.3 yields 22.9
